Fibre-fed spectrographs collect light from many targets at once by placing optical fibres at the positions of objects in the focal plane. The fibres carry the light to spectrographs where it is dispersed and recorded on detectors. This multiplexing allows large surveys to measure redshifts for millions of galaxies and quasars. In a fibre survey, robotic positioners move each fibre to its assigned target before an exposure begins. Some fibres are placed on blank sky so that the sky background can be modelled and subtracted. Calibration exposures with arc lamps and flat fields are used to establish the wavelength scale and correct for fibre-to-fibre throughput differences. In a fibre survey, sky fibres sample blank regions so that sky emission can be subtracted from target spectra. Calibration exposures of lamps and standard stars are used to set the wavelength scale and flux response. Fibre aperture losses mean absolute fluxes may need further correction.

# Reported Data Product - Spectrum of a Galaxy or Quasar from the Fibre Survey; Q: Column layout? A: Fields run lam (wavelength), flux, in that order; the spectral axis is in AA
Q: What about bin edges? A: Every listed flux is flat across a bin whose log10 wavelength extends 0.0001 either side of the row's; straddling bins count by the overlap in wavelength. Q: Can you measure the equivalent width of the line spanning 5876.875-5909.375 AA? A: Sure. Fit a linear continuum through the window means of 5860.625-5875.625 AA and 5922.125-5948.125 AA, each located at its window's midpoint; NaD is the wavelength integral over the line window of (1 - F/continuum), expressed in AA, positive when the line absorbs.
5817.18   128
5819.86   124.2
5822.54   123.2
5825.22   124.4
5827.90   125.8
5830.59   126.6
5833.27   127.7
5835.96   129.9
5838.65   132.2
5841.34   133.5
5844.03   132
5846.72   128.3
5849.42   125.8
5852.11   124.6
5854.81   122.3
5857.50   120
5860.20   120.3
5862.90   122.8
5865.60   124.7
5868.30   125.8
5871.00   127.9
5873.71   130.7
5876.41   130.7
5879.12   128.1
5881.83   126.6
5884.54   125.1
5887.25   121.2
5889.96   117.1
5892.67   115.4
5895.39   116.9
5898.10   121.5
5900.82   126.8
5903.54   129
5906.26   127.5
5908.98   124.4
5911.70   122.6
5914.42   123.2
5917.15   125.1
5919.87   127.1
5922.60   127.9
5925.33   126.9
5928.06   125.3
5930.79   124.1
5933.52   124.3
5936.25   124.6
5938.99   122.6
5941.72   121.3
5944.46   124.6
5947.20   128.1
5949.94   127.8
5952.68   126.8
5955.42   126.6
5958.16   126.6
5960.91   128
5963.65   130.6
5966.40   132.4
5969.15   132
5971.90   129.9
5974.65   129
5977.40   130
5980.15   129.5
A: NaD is 0.6 AA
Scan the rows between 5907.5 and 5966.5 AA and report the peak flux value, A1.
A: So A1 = 132.4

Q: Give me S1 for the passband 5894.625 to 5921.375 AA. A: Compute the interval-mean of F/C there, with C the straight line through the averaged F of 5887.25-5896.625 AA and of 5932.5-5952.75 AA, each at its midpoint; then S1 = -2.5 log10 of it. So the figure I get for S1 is -0.045 mag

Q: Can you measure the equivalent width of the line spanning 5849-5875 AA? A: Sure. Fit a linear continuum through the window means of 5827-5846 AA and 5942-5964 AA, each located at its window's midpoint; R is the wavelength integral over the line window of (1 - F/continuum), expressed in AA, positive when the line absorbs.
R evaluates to 0.9 AA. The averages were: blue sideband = 130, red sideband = 127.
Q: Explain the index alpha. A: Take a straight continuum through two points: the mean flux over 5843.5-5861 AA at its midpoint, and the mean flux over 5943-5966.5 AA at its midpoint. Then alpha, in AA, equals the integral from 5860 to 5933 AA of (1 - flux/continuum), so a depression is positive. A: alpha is 0.70 AA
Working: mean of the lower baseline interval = 125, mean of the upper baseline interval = 128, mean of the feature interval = 125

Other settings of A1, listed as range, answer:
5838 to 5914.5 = 133.5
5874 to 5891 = 130.7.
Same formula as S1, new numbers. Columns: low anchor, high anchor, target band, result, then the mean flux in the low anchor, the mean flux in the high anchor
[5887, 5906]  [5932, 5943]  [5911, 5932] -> -0.02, 121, 123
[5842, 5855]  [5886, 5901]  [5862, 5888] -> -0.03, 127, 119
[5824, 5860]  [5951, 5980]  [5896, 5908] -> 0.02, 127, 129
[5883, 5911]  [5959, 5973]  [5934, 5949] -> 0.03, 123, 130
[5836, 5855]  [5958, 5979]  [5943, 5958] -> 0.03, 129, 130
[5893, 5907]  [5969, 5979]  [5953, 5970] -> 0.00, 123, 130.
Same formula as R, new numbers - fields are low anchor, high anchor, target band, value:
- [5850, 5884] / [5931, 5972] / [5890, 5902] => 0.6 AA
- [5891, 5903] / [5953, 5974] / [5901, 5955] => -0.4 AA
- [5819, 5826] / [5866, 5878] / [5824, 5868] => -0.1 AA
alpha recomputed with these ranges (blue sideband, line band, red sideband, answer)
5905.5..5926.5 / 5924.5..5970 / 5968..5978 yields 0.6 AA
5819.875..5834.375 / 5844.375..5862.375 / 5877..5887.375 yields 0.3 AA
